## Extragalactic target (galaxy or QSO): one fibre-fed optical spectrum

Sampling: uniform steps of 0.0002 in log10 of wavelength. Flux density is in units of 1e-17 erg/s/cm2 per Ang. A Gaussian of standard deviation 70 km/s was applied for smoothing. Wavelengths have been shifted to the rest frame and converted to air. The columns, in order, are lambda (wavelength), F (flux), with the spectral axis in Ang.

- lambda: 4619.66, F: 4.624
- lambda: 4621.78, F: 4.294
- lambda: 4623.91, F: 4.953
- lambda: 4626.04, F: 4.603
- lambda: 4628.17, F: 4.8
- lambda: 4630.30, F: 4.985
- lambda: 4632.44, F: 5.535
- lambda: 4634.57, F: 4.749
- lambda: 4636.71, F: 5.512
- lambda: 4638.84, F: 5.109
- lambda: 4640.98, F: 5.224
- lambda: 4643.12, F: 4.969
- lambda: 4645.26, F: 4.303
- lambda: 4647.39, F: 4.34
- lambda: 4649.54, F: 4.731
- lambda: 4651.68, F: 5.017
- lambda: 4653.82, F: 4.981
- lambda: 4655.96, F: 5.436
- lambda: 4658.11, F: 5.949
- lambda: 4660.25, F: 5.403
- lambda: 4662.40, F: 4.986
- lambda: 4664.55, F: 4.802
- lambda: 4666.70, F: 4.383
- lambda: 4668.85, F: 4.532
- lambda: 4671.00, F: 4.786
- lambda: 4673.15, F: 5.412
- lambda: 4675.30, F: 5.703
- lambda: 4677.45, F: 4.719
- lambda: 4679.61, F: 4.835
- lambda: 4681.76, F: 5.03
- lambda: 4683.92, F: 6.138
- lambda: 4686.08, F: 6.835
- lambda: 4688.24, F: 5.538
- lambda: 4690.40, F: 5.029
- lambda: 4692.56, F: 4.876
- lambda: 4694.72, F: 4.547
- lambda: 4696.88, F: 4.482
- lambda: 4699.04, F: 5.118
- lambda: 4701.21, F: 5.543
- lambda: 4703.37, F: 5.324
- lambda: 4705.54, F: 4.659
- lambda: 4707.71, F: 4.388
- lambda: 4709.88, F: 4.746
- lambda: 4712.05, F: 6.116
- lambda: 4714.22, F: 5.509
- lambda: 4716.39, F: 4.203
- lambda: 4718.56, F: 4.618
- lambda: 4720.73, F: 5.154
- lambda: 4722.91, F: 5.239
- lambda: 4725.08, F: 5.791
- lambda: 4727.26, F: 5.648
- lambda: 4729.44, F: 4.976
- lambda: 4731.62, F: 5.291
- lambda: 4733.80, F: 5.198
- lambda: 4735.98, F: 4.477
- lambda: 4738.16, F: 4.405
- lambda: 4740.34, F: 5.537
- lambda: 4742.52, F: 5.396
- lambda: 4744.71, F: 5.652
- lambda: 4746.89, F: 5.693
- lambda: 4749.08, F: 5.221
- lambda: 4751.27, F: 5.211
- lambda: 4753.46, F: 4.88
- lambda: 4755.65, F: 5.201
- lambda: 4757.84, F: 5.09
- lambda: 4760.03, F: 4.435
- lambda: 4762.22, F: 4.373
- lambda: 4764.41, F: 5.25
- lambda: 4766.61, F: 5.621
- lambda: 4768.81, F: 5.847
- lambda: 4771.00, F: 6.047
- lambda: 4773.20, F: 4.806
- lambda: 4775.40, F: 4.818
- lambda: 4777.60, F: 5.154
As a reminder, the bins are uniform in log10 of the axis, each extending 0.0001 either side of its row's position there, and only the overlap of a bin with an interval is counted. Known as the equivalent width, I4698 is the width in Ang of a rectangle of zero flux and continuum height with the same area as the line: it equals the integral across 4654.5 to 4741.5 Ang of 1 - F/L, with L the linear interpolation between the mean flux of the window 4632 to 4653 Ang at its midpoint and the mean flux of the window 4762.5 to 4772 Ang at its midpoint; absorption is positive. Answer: 1.3 Ang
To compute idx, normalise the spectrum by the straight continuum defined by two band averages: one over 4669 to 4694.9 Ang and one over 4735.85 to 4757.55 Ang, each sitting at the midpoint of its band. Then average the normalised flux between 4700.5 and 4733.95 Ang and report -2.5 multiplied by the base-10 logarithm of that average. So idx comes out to 0.02 mag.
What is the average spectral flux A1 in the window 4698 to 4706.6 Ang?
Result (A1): 5.16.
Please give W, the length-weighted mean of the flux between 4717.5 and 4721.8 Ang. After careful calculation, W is 4.89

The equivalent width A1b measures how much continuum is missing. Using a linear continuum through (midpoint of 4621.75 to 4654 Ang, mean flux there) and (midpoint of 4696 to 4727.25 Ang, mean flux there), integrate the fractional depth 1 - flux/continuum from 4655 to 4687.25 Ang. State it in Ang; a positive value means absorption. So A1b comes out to -1.8 Ang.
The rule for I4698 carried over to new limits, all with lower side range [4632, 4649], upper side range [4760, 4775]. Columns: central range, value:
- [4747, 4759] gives 0.08 Ang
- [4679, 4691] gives -1.37 Ang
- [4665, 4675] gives 0.31 Ang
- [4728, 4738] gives 0.39 Ang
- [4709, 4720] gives 0.13 Ang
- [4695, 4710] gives 0.58 Ang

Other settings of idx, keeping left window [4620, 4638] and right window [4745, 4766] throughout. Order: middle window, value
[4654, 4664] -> -0.086 mag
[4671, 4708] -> -0.042 mag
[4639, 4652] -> 0.038 mag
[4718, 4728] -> -0.058 mag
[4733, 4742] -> 0.027 mag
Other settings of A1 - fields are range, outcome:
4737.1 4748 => 5.34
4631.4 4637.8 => 5.27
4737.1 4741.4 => 4.97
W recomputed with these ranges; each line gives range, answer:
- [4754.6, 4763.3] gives 4.78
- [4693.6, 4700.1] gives 4.72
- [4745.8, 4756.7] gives 5.24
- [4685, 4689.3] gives 6.19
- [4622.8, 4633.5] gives 4.97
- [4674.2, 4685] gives 5.29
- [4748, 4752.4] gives 5.21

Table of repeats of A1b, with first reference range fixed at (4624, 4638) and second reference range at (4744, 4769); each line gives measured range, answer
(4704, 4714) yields 0.16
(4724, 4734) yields -0.49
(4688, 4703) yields 0.29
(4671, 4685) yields -0.51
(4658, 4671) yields 0.37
